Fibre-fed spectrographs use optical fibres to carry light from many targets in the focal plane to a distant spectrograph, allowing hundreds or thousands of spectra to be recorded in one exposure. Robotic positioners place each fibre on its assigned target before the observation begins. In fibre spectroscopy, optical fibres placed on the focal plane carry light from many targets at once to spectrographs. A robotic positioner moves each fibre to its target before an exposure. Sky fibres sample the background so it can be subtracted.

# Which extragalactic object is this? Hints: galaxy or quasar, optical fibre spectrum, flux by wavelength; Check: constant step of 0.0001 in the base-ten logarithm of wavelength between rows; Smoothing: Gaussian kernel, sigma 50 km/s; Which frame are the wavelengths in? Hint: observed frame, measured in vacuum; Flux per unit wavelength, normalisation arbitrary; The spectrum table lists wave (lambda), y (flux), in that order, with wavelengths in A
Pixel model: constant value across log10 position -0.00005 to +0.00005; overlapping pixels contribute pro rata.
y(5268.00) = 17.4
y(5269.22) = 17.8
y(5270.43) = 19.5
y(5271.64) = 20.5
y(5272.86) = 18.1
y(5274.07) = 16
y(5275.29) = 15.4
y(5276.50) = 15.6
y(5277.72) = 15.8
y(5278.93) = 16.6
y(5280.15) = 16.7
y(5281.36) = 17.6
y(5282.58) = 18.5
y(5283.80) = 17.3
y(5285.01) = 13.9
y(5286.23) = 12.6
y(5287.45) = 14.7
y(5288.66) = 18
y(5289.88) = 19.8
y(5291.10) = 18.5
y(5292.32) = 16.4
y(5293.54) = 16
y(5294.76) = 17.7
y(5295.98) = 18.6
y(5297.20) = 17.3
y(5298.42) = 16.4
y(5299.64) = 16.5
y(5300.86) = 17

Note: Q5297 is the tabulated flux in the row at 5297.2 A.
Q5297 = 17.3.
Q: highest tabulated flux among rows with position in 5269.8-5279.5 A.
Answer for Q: 20.5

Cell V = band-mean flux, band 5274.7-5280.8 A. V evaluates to 16.1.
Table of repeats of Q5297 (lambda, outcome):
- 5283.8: 17.3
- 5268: 17.4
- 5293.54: 16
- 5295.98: 18.6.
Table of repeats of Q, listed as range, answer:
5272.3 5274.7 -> 18.1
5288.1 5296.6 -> 19.8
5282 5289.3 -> 18.5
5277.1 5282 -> 17.6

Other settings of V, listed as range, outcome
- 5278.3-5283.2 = 17.3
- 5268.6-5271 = 18.6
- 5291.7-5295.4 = 16.7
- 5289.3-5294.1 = 17.7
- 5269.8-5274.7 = 18.5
